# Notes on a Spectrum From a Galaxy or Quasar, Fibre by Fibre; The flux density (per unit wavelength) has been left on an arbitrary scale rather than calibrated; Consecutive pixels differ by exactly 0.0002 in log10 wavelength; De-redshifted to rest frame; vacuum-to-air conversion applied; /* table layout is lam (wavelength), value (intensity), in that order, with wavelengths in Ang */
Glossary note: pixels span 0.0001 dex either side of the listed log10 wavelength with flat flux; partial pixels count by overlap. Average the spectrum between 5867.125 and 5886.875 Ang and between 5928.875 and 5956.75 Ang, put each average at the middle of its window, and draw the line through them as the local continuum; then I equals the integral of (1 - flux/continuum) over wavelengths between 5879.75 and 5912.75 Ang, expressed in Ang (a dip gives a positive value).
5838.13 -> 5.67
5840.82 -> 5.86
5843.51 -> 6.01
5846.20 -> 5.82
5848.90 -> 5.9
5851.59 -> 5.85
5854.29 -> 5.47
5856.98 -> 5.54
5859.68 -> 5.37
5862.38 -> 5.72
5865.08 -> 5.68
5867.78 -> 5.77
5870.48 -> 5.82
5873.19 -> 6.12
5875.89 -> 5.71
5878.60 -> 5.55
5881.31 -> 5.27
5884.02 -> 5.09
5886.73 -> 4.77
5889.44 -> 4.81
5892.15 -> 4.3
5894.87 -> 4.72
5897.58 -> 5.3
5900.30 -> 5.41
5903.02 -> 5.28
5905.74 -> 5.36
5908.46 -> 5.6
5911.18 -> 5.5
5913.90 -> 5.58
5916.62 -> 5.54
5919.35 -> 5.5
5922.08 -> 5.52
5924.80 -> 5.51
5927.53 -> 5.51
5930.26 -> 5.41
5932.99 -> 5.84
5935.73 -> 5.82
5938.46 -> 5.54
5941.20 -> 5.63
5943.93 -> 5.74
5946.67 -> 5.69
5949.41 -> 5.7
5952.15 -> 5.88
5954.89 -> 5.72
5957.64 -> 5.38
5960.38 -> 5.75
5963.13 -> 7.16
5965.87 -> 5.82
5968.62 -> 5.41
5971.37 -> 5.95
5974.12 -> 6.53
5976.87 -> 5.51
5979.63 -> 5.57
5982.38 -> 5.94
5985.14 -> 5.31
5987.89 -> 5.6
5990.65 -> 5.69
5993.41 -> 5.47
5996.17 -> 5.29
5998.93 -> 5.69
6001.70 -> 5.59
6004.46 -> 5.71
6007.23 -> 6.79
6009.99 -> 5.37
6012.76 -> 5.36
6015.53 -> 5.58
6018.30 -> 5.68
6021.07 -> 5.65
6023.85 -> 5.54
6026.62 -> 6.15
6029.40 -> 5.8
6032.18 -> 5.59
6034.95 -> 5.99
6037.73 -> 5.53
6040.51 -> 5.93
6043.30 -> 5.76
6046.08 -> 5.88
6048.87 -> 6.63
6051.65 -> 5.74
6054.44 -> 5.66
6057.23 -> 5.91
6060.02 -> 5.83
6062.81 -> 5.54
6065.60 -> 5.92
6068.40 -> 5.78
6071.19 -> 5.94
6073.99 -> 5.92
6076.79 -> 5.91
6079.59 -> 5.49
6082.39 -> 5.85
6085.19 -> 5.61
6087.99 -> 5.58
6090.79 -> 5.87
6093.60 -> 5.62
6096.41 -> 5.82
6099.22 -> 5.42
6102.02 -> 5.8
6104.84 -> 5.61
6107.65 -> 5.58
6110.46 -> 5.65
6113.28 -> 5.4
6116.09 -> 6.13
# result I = 2.75 Ang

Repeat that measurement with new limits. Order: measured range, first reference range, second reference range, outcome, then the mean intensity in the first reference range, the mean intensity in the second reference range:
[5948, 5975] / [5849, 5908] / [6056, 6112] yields -1.9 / 5.39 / 5.73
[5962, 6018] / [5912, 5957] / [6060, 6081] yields -0.7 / 5.63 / 5.79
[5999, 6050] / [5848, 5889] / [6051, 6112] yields -1.1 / 5.55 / 5.73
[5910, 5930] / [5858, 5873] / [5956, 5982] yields 1.0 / 5.7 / 5.9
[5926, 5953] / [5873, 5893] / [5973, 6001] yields -1.2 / 5.17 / 5.65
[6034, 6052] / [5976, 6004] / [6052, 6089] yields -0.7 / 5.57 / 5.77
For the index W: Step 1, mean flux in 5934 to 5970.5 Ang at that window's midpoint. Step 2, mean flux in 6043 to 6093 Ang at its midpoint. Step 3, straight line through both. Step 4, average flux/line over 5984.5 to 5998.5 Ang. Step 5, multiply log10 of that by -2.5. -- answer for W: 0.06 mag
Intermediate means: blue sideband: 5.79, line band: 5.5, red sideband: 5.82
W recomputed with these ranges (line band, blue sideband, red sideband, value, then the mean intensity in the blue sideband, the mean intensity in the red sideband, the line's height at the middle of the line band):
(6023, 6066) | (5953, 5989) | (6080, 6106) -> -0.02 mag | 5.82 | 5.68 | 5.74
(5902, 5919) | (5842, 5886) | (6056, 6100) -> 0.04 mag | 5.66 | 5.75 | 5.68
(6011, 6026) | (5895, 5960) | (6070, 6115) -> 0.01 mag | 5.55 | 5.69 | 5.63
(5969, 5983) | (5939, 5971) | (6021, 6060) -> -0.01 mag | 5.8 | 5.85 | 5.81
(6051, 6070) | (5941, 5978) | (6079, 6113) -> -0.01 mag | 5.86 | 5.65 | 5.71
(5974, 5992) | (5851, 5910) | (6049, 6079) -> -0.01 mag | 5.38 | 5.84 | 5.64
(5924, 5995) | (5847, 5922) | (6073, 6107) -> -0.04 mag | 5.43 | 5.7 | 5.53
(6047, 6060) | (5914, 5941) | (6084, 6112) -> -0.06 mag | 5.58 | 5.65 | 5.63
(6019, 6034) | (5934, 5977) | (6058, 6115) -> 0.00 mag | 5.84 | 5.71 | 5.77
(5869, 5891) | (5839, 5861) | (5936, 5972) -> 0.07 mag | 5.73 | 5.8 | 5.75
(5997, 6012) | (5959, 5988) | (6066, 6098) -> 0.01 mag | 5.88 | 5.76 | 5.85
